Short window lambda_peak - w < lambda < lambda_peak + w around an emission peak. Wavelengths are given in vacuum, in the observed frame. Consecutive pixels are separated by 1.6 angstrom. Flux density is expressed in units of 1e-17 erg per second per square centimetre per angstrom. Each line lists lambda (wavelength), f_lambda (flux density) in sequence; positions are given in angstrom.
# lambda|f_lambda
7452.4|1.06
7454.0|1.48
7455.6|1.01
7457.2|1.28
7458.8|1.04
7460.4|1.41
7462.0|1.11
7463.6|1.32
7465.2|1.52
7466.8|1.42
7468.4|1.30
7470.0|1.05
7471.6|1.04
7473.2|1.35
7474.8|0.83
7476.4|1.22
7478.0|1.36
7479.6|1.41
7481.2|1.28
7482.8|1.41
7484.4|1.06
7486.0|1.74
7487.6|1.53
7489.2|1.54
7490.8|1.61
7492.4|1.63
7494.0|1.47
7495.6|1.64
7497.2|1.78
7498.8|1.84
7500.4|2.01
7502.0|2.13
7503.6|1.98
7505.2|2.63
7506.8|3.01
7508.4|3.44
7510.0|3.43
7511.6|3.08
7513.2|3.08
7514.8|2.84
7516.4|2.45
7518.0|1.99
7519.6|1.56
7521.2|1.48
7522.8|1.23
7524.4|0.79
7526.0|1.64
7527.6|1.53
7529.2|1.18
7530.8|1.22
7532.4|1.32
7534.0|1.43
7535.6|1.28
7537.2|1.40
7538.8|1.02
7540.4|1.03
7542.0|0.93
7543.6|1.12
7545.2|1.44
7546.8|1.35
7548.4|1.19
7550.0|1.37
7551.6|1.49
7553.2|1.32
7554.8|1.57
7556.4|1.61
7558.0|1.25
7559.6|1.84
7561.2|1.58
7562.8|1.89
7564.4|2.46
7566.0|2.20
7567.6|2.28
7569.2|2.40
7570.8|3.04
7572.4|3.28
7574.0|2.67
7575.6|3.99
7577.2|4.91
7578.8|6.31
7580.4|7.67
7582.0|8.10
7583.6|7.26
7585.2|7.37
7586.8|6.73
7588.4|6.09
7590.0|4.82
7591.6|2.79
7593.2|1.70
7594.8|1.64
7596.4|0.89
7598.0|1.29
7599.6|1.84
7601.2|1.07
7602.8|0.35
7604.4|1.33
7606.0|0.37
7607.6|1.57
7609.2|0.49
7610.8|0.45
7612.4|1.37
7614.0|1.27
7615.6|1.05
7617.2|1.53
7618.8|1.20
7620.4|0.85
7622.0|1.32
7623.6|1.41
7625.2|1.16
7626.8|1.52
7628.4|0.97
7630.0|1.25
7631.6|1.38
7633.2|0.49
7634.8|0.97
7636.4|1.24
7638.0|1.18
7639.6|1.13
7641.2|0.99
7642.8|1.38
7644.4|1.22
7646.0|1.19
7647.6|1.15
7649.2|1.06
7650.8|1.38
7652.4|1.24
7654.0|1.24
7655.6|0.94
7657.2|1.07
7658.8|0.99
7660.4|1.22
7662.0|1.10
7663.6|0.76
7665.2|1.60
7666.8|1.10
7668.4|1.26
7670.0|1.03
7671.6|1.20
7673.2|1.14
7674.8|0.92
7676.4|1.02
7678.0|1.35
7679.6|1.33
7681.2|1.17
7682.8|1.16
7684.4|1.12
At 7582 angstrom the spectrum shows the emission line [O III]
